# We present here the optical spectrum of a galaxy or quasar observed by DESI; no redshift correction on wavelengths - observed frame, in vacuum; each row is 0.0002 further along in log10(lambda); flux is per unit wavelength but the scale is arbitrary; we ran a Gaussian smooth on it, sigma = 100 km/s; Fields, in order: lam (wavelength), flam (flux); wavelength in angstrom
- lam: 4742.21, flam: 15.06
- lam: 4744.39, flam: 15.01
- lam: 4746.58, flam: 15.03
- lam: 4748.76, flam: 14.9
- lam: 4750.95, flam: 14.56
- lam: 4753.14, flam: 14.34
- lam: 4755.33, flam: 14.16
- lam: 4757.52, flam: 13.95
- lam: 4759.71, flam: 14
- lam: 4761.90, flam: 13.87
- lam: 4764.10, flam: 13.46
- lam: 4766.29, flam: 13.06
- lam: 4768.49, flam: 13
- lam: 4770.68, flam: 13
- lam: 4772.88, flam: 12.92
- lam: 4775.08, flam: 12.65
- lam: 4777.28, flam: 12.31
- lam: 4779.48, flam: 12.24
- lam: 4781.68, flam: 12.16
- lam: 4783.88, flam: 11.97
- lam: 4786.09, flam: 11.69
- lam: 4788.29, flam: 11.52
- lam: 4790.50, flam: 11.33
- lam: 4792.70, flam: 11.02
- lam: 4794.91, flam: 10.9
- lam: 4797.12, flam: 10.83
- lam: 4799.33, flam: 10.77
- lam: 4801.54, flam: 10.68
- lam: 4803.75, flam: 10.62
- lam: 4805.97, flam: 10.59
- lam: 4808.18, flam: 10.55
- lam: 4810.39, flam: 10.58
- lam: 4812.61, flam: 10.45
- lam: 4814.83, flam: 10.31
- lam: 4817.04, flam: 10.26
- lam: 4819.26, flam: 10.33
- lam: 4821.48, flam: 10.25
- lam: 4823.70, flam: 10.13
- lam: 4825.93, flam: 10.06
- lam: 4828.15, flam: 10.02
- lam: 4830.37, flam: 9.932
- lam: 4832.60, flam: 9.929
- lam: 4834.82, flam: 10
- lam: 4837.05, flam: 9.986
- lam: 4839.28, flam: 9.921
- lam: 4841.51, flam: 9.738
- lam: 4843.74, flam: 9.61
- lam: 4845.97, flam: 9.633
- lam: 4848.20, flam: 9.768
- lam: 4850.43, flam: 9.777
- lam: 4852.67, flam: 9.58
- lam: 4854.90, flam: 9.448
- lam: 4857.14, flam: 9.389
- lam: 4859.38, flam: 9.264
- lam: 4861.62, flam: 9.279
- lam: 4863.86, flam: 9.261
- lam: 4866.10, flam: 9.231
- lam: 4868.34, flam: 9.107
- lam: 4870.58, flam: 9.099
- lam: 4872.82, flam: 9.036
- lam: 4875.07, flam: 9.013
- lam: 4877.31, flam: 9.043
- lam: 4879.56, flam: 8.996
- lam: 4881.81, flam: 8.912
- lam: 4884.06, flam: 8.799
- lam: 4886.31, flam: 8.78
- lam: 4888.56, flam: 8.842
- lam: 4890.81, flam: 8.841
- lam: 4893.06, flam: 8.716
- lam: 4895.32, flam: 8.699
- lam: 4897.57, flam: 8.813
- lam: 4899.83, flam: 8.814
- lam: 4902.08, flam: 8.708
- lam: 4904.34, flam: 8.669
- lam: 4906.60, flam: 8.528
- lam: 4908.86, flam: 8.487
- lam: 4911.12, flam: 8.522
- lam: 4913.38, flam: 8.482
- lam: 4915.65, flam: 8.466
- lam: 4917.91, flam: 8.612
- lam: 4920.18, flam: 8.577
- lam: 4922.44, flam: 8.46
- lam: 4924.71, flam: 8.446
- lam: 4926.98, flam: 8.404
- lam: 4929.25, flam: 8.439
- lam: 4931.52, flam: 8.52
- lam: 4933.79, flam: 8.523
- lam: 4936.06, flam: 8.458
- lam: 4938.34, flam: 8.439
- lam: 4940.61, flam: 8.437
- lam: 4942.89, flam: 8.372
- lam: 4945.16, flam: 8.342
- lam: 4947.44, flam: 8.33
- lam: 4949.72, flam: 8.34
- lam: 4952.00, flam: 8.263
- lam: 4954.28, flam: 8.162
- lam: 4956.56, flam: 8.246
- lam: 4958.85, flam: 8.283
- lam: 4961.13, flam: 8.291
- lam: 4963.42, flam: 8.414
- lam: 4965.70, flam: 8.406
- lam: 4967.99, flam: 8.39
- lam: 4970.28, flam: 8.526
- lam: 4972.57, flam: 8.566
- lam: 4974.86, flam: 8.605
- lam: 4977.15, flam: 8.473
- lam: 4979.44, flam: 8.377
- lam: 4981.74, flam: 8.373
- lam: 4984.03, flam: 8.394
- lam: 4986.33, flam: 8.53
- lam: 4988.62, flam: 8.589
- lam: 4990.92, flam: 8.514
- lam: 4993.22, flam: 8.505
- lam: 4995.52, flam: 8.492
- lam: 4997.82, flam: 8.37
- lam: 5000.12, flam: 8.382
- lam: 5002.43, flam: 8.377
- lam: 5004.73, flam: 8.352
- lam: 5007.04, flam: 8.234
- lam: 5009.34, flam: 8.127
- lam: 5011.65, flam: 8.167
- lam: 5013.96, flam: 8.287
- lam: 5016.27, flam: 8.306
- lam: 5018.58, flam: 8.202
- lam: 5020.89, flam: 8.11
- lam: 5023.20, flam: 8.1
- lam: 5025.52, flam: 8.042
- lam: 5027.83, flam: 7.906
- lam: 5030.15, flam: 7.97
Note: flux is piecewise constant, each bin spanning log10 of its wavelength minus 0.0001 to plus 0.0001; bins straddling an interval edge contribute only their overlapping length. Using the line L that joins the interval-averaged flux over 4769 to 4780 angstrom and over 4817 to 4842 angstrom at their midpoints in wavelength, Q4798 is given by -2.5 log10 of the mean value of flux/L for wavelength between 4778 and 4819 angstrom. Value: 0.048 mag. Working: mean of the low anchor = 12.7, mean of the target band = 11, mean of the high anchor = 10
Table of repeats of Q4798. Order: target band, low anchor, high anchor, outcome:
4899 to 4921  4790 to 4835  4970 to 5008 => 0.09 mag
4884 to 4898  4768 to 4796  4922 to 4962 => 0.09 mag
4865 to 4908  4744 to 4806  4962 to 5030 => 0.18 mag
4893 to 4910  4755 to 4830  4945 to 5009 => 0.12 mag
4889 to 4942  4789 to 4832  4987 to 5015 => 0.09 mag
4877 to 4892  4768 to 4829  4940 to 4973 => 0.09 mag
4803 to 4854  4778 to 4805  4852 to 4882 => 0.02 mag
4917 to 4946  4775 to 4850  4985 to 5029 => 0.09 mag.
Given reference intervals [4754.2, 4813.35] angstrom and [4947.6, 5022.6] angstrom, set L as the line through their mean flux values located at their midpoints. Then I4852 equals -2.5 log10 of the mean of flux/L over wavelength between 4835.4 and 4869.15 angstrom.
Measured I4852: 0.132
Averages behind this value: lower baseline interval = 12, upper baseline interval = 8.36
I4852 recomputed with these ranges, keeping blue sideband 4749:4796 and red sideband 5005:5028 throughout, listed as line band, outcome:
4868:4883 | 0.20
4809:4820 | 0.16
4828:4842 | 0.17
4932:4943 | 0.15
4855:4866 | 0.20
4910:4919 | 0.19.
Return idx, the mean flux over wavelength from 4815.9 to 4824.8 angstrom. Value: 10.3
